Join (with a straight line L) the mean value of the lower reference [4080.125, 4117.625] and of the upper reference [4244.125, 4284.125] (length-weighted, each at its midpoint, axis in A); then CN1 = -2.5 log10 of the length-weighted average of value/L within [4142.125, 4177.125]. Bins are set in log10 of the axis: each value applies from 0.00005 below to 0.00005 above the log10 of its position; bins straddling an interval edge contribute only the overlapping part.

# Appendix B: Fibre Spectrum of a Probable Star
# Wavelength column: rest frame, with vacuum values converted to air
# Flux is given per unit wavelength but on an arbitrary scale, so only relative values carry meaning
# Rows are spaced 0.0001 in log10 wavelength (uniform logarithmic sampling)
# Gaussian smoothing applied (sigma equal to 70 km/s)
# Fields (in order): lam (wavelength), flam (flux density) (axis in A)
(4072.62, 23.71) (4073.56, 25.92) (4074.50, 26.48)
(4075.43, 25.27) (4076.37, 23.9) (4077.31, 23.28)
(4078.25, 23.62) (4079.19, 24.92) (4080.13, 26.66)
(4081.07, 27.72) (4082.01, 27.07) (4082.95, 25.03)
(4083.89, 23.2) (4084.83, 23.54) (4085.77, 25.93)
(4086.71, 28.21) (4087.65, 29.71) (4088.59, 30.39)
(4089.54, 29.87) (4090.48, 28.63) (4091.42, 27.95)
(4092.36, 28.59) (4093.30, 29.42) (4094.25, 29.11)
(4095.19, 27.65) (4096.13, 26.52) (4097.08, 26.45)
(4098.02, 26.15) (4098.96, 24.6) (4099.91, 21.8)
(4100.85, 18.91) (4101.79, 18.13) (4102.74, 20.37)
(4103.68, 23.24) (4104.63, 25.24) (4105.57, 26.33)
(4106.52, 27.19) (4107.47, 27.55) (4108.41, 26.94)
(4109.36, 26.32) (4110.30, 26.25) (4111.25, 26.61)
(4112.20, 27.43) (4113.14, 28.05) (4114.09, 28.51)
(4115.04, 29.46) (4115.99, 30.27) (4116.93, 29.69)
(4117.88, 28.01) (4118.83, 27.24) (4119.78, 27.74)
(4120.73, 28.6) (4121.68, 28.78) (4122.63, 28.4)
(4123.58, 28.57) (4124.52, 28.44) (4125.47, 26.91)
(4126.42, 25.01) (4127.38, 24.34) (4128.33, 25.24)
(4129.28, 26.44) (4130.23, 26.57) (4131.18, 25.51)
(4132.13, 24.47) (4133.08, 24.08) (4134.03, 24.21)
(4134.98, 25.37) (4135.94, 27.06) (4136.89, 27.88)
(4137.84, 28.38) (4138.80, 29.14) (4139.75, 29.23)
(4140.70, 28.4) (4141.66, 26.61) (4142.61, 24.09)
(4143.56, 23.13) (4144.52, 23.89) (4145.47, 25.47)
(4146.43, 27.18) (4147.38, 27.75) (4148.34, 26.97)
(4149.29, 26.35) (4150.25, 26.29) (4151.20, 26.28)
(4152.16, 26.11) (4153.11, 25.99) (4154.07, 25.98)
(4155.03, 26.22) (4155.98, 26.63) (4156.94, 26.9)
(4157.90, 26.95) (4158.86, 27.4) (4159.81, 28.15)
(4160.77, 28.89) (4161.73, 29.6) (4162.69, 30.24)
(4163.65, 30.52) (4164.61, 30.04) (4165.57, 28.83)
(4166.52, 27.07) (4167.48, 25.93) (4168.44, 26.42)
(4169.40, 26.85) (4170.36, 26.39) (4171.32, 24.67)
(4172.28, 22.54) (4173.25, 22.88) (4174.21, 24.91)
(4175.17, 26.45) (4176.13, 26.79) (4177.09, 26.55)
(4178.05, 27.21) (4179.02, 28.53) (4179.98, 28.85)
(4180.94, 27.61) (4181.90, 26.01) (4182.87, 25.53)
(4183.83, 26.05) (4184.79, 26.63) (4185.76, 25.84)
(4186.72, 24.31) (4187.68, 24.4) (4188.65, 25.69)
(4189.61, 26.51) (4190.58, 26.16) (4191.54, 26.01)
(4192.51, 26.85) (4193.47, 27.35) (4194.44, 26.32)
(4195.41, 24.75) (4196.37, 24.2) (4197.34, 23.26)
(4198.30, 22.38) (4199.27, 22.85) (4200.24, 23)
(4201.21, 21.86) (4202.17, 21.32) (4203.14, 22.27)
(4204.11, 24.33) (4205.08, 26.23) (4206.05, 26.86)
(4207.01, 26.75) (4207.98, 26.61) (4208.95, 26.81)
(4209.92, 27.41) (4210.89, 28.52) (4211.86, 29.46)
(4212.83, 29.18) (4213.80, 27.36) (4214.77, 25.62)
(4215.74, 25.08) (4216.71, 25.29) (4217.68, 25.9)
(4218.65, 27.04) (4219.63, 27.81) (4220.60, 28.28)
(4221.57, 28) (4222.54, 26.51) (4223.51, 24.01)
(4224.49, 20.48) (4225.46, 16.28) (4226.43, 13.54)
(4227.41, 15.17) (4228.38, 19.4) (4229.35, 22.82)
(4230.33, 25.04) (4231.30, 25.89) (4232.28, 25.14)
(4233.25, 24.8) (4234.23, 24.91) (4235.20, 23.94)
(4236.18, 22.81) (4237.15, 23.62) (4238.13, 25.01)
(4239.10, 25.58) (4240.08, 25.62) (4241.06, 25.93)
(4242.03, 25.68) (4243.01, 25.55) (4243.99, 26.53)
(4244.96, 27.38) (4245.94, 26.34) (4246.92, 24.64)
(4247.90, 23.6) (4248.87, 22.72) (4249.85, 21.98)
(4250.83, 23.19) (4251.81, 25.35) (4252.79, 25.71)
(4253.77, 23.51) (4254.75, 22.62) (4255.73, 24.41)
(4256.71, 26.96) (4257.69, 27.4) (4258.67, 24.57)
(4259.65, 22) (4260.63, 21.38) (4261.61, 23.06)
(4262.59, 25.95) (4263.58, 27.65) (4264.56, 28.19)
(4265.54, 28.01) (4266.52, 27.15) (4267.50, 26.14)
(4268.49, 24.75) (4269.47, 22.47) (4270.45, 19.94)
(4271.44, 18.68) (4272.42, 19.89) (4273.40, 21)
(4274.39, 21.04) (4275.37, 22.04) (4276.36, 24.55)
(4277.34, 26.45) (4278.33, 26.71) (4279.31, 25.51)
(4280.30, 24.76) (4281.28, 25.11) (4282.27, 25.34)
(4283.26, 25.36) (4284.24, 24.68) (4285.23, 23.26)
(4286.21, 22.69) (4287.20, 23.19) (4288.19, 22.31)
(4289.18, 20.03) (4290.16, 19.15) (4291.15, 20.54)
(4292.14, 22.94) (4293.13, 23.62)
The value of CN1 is -0.04 mag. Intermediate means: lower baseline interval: 26.5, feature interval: 26.6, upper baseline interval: 24.4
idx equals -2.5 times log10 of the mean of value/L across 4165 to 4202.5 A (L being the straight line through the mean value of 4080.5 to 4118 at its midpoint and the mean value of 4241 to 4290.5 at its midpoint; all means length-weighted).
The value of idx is -0.01 mag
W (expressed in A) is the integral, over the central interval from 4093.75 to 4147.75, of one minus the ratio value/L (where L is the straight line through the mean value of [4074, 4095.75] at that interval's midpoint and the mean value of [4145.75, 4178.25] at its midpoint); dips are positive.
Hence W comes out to 1.0 A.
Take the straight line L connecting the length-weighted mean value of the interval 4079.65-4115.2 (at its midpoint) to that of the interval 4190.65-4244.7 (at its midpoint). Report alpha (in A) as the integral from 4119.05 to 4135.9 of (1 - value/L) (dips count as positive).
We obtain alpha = -0.3 A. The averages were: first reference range 26.3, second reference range 24.7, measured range 26.4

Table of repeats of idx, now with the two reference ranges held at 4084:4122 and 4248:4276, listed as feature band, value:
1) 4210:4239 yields 0.005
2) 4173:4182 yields -0.056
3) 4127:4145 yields 0.005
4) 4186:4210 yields 0.003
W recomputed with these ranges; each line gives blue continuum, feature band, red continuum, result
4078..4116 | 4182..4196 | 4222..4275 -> -0.6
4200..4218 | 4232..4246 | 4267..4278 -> -0.6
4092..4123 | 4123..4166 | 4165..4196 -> -0.8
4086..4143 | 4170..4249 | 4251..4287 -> 0.5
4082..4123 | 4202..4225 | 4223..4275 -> -1.7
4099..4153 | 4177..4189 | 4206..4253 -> -0.4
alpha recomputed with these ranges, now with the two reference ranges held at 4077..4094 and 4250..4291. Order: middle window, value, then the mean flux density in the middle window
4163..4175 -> -0.42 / 26.5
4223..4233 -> 1.51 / 20.9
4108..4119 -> -0.60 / 27.9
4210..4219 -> -0.81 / 27.1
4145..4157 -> -0.28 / 26.5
